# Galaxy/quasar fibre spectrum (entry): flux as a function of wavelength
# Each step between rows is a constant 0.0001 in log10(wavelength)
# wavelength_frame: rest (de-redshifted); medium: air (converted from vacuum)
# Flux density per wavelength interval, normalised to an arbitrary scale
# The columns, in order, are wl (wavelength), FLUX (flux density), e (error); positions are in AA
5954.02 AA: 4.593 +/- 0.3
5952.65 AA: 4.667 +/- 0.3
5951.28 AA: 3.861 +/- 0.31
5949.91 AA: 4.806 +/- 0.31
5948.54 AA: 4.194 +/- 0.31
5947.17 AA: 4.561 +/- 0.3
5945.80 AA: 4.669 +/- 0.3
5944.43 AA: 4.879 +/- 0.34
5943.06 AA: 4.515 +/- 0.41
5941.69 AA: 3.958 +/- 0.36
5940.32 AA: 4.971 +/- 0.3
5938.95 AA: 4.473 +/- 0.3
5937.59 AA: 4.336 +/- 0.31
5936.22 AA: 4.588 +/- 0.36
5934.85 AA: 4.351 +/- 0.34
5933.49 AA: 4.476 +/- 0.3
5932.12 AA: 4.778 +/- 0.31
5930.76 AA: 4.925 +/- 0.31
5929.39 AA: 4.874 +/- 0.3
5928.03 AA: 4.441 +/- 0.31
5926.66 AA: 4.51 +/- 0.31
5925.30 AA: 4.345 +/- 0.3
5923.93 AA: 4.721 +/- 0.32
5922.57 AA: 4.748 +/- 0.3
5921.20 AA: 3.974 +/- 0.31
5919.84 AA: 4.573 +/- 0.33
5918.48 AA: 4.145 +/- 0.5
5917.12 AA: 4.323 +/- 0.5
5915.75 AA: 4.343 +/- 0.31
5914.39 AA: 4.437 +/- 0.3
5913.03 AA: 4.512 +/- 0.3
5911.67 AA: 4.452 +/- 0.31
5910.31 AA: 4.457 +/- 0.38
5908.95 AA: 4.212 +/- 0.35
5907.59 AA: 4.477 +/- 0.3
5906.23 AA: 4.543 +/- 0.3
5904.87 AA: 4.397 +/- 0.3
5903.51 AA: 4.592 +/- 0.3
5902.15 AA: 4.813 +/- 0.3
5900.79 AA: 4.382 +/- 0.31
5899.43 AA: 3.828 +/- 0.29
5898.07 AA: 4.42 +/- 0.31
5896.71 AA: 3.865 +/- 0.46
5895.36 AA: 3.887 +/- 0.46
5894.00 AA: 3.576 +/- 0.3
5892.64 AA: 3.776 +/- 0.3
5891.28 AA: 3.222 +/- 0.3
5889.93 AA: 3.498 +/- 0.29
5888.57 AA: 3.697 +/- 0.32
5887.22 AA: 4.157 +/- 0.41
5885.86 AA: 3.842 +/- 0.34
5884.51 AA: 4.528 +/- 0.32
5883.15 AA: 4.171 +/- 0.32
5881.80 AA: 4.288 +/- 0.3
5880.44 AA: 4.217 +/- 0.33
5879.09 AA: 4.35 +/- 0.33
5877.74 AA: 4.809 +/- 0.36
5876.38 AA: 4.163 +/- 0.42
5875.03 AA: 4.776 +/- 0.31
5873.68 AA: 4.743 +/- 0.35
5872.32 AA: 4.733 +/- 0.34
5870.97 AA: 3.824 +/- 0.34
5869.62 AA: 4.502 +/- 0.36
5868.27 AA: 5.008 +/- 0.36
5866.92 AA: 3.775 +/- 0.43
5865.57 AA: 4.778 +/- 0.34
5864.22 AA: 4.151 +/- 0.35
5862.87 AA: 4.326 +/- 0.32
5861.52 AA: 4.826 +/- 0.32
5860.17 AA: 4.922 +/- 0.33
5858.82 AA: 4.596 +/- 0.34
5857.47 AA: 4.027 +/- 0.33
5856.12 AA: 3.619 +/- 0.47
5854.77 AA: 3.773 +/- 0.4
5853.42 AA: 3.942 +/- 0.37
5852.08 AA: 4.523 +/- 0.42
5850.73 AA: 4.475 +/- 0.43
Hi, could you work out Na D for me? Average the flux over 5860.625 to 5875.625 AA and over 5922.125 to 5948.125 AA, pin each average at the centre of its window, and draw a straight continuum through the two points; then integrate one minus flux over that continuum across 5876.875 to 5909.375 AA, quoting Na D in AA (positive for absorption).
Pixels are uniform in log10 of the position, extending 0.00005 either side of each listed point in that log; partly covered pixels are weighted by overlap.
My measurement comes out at 2.7 AA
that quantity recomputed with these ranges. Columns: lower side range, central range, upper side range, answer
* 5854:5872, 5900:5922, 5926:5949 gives 0.31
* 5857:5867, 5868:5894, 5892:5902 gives 0.17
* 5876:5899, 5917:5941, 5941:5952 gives -1.26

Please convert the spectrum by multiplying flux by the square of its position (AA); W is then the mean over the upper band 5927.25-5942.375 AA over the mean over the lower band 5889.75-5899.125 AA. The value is 1.2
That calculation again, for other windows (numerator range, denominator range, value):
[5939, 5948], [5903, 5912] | 1.04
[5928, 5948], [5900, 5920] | 1.04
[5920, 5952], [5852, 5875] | 1.06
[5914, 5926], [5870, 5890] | 1.04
